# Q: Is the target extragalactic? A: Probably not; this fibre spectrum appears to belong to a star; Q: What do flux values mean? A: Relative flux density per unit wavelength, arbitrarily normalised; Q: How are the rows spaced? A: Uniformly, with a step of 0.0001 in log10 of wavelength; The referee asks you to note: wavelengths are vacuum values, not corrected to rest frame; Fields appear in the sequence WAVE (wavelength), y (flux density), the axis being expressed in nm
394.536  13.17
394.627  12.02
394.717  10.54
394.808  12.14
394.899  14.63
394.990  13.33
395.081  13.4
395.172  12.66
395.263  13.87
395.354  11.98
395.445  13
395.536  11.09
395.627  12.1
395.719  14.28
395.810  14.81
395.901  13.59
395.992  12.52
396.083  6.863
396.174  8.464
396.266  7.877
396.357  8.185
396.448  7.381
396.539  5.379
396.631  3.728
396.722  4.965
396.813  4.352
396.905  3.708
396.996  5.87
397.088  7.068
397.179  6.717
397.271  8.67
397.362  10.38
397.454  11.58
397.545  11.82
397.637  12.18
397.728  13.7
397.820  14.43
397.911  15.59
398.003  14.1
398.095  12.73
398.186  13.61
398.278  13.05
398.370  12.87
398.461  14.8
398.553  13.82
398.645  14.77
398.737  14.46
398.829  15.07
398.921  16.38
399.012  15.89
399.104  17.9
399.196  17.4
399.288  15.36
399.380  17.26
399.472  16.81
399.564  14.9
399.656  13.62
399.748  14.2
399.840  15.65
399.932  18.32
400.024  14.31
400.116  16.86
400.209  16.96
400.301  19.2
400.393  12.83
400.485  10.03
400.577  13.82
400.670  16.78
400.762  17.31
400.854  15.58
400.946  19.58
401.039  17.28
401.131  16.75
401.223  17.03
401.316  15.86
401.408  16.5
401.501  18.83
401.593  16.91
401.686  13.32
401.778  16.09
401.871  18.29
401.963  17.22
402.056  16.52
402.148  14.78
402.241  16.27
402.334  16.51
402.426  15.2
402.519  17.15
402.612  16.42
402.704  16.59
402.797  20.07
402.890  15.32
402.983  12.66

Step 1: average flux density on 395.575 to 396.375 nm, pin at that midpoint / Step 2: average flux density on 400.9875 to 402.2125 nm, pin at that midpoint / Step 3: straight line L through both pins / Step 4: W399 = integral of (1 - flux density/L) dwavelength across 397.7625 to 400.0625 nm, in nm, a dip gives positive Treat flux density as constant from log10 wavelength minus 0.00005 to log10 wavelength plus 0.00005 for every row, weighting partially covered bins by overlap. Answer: -0.19 nm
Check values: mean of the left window 11.1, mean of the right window 16.6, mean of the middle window 15.1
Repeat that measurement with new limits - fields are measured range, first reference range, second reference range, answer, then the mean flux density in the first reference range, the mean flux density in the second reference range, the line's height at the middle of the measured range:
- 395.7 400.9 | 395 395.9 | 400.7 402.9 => 0.77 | 13.1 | 16.7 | 14.7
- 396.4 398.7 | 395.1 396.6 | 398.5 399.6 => 0.58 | 10.8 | 15.8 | 13.5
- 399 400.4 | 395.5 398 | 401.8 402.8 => -0.30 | 9.6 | 16.7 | 13.4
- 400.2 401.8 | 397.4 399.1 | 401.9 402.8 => -0.04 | 14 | 16.5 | 15.7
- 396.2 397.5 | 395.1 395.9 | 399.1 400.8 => 0.65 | 13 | 15.7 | 13.8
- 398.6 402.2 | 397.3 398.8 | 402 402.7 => -0.29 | 13.3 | 16.2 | 14.9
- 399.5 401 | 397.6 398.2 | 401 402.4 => -0.01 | 13.8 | 16.5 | 15.5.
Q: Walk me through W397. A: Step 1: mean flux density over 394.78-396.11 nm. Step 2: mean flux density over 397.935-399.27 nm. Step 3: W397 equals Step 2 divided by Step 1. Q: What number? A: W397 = 1.16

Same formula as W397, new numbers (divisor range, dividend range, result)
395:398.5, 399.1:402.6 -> 1.52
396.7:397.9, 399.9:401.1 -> 1.75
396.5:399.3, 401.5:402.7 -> 1.40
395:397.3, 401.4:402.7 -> 1.76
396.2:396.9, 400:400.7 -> 2.55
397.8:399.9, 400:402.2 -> 1.08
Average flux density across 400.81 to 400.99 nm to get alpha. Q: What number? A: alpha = 17.6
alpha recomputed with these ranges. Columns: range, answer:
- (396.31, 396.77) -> 5.94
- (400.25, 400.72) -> 14.6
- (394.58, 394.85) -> 11.6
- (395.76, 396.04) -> 13.6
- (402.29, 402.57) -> 16.3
